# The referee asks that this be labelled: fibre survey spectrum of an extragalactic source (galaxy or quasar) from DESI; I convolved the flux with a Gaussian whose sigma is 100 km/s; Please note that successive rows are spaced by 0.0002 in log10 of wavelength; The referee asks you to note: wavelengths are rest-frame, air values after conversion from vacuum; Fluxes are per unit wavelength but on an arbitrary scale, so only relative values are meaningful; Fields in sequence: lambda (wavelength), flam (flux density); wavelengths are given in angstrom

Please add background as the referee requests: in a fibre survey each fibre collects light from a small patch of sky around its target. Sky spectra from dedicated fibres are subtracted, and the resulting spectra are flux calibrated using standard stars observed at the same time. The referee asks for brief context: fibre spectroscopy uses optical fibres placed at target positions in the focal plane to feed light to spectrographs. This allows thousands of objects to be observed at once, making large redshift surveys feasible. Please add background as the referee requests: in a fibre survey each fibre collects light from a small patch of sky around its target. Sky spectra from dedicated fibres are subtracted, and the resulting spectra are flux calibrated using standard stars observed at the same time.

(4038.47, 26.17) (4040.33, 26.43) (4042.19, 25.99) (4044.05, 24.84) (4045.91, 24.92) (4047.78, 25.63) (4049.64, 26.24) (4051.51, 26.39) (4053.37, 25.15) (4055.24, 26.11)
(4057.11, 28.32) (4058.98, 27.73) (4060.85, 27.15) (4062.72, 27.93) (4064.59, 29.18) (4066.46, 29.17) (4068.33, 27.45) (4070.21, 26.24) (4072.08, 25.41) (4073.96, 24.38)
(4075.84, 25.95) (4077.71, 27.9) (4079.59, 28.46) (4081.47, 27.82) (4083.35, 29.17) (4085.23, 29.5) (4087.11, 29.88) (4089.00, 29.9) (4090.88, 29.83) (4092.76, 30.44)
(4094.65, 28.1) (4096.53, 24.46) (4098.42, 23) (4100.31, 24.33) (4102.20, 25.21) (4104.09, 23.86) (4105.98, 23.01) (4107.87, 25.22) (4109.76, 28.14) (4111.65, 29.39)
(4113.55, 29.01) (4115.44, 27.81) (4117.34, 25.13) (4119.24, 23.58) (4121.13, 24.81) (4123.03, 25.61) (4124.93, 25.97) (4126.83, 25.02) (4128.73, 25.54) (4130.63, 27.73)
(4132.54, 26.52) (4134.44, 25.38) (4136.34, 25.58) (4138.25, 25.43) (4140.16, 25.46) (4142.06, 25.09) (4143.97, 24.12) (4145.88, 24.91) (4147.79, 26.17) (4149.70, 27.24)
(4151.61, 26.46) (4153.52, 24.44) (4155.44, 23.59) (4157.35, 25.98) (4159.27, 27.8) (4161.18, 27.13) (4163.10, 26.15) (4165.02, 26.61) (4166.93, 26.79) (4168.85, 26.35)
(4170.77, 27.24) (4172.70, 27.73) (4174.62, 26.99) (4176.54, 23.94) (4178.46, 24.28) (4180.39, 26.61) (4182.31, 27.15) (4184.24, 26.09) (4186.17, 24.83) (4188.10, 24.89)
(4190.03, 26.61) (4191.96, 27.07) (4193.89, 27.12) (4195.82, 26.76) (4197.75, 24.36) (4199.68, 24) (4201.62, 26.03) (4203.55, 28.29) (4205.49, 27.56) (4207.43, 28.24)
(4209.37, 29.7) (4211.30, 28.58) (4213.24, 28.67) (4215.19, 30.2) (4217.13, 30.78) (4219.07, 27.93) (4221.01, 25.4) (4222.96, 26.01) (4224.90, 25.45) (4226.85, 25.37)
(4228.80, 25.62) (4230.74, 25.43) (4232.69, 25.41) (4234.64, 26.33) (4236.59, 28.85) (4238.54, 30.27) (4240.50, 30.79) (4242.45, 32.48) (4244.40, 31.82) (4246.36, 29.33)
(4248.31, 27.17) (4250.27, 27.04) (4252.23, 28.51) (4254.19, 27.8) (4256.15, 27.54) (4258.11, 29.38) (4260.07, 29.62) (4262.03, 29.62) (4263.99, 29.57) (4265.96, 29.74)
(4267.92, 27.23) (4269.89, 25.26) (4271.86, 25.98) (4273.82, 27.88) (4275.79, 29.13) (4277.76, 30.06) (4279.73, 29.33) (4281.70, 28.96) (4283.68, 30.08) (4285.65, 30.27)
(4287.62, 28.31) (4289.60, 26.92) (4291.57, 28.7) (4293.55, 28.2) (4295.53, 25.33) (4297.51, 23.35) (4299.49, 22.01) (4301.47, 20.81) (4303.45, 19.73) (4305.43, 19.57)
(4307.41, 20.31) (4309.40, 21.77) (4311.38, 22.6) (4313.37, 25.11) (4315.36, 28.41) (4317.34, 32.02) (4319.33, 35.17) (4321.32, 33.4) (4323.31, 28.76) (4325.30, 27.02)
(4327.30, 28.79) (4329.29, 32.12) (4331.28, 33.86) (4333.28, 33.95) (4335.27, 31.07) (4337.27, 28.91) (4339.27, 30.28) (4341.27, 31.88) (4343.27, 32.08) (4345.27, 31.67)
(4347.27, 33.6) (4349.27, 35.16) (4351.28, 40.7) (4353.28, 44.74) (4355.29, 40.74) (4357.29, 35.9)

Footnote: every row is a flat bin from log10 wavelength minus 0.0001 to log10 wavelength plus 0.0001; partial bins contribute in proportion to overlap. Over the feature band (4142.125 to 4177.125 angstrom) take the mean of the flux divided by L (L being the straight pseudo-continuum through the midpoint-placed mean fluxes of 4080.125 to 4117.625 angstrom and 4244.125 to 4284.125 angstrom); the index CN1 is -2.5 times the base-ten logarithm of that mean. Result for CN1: 0.07 mag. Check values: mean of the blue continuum 27.2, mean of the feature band 26.1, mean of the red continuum 28.5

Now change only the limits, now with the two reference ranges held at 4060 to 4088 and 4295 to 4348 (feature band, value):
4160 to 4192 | 0.06 mag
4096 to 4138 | 0.09 mag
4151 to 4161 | 0.08 mag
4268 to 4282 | 0.00 mag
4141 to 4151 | 0.09 mag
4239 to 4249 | -0.10 mag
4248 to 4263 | -0.02 mag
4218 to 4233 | 0.08 mag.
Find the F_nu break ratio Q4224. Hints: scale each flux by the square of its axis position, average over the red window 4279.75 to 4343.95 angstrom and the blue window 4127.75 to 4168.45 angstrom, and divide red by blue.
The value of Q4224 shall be 1.2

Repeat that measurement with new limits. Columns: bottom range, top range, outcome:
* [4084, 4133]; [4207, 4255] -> 1.12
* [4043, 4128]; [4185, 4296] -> 1.12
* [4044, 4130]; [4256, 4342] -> 1.16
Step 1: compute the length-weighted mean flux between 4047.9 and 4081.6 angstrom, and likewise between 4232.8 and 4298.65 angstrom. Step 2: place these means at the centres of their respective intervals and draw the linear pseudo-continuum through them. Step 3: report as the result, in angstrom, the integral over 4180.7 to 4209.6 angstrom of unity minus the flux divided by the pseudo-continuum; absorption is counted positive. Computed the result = 1.5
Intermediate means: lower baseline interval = 27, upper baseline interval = 28.5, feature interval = 26.5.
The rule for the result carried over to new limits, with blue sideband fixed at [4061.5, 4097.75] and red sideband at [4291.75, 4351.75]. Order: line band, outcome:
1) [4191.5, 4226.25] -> 1.1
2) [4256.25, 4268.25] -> -0.3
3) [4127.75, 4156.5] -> 2.5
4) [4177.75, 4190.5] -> 1.1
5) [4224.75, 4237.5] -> 1.0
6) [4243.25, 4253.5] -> -0.2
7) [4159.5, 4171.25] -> 0.6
